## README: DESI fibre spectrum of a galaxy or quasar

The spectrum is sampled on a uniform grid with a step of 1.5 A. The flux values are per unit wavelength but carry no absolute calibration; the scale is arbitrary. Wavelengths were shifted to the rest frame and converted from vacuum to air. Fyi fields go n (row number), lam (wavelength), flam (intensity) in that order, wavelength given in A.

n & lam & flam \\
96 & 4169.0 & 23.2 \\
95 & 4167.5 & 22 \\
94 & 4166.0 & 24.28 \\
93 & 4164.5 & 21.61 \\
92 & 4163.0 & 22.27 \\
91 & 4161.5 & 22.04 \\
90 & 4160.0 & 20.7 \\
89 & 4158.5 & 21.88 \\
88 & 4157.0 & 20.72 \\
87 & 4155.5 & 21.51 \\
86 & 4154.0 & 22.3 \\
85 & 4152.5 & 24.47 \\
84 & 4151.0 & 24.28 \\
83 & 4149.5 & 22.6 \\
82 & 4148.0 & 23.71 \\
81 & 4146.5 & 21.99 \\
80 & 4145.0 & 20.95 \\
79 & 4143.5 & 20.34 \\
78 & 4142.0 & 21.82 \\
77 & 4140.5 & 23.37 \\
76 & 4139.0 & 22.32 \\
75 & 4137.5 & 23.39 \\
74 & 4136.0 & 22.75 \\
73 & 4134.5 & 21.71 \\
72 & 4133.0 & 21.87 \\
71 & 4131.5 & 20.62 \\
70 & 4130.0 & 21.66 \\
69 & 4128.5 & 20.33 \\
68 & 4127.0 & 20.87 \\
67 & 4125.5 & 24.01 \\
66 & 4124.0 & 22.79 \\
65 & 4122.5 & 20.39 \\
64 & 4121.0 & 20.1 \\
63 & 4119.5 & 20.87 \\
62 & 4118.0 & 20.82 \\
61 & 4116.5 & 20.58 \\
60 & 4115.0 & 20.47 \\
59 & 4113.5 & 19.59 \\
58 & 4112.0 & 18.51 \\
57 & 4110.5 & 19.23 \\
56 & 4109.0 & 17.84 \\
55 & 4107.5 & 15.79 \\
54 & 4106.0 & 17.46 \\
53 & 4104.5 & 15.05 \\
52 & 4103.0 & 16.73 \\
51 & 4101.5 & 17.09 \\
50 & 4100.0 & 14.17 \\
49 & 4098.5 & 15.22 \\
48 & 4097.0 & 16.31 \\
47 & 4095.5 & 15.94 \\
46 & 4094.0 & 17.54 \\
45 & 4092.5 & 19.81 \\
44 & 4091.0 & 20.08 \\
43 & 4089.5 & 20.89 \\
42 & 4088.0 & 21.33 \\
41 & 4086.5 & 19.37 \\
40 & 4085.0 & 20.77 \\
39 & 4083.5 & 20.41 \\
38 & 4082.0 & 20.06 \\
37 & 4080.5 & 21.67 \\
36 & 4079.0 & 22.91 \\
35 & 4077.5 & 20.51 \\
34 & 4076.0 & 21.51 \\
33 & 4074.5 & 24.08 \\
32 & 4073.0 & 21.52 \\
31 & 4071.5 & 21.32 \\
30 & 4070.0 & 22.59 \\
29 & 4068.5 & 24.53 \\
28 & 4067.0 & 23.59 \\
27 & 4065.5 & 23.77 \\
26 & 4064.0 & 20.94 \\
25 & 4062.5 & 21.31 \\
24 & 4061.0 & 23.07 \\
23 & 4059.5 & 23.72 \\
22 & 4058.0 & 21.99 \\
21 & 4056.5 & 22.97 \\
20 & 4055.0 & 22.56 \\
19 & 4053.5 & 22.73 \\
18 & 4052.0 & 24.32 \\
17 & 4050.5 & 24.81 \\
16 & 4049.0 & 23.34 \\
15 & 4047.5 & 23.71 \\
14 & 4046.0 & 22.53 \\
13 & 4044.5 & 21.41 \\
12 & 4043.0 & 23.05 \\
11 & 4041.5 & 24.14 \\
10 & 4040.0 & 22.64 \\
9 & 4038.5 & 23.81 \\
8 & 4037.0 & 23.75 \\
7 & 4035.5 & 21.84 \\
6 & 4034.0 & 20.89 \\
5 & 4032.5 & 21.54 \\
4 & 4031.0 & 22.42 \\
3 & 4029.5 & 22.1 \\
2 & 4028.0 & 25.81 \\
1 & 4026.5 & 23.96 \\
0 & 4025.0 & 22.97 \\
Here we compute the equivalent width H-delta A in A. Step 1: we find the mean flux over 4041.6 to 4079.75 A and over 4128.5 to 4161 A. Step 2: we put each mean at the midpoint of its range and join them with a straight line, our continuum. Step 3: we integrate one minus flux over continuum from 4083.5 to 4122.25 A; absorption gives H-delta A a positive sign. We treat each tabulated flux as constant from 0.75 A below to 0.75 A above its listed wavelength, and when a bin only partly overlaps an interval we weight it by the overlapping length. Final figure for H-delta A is 6.8 A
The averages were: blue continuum 22.8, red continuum 22.1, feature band 18.5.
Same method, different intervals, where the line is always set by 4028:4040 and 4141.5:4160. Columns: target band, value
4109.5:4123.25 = 1.4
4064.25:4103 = 3.8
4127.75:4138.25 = 0.2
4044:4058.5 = -0.4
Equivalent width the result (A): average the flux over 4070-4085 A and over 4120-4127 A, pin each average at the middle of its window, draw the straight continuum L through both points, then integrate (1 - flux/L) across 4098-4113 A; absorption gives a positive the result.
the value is 3.37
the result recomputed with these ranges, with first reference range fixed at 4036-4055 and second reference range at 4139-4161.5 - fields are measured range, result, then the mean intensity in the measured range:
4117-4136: 0.90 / 21.4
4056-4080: 0.58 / 22.5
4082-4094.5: 1.52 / 20.1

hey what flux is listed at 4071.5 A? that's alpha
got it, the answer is 21.32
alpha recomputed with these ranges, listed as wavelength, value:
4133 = 21.87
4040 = 22.64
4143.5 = 20.34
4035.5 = 21.84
